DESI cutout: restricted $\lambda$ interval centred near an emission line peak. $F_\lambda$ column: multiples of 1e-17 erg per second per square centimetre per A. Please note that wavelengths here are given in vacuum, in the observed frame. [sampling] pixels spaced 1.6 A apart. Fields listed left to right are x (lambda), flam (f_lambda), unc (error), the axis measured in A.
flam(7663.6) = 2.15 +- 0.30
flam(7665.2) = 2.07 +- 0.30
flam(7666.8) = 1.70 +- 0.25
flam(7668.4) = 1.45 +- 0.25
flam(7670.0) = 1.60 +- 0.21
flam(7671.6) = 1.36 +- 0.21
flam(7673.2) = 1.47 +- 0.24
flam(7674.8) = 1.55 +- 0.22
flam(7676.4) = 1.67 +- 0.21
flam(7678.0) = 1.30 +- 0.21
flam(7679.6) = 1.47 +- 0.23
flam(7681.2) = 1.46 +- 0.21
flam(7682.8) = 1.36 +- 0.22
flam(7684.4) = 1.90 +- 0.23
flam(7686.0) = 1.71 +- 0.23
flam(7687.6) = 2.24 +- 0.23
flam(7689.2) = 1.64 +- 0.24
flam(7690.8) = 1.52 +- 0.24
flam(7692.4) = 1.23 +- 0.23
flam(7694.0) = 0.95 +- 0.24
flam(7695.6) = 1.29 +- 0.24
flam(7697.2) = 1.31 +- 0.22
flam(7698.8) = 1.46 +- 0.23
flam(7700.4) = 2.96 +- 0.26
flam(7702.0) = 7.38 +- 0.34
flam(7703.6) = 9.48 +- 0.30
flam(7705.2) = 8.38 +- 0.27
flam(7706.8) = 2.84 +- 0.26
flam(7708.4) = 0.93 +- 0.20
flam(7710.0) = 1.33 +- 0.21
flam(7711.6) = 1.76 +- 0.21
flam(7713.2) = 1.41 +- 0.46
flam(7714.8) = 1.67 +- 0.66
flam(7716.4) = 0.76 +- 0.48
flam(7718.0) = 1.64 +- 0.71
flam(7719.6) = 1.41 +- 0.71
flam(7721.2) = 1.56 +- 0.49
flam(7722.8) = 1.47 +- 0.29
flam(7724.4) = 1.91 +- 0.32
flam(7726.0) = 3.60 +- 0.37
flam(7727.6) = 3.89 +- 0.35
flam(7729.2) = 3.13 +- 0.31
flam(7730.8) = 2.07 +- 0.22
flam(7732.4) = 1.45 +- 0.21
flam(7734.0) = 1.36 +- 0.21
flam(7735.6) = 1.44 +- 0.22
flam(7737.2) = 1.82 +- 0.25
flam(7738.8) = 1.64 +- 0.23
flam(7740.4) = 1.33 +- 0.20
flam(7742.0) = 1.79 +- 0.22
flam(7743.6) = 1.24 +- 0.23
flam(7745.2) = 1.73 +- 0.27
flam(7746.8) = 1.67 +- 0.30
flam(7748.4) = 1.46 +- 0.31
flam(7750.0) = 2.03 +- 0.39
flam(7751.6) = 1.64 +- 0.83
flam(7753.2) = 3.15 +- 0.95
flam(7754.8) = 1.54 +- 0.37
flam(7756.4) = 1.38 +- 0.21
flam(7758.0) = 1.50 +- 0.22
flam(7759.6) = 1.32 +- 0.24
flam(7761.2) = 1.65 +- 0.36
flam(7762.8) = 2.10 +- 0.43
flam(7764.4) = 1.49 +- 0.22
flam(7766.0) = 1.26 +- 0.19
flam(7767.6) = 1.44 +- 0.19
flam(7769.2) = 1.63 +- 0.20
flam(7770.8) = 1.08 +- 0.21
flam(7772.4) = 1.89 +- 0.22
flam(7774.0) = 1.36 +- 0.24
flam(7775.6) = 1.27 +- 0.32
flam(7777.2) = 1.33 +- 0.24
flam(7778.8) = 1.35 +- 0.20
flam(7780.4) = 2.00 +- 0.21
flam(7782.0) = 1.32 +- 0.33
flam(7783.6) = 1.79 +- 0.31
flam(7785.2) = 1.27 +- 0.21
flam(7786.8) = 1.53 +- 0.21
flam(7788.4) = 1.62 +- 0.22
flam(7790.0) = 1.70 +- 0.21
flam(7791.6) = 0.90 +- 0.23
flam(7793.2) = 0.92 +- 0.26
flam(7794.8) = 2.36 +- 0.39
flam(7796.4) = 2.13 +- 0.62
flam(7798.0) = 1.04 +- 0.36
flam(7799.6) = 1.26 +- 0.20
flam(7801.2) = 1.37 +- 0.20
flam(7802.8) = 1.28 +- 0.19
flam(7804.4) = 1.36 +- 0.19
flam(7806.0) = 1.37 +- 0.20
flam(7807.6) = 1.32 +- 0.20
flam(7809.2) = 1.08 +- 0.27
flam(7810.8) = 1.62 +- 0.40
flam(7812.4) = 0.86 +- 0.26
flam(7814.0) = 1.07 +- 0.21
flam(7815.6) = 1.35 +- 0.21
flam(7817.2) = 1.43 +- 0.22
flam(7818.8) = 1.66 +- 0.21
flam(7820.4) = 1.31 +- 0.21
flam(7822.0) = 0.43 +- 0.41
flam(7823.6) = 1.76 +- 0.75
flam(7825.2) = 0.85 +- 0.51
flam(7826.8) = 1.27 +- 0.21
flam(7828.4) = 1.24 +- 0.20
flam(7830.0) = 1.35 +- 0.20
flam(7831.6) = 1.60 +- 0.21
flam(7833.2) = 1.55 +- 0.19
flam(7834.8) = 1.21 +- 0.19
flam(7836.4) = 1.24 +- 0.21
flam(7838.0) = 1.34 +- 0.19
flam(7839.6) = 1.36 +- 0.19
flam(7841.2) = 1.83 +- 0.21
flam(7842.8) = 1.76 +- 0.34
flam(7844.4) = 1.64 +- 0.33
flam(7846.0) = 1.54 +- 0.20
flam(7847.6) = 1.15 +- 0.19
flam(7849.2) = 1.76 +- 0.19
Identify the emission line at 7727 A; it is [N II]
